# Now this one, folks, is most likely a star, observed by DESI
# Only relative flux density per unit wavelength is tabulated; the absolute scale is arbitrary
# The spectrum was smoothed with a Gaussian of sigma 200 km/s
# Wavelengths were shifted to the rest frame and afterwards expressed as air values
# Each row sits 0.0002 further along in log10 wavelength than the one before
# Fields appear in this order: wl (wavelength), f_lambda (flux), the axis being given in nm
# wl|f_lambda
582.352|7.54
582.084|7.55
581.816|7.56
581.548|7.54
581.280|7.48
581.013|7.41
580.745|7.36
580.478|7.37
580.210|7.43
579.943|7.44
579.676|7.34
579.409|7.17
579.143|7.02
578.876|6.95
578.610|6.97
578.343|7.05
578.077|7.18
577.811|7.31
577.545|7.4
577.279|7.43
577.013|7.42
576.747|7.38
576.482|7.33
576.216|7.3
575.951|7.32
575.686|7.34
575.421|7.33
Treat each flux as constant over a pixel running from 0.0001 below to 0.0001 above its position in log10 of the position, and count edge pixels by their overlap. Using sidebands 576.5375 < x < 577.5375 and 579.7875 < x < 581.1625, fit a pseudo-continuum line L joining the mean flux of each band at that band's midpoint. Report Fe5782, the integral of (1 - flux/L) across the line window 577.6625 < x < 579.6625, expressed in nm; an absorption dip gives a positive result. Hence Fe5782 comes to 0.08 nm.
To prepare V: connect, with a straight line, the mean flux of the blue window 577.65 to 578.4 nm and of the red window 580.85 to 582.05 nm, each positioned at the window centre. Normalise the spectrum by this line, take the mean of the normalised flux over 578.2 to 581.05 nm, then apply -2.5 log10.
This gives 0.02 mag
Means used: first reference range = 7.21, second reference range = 7.5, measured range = 7.22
